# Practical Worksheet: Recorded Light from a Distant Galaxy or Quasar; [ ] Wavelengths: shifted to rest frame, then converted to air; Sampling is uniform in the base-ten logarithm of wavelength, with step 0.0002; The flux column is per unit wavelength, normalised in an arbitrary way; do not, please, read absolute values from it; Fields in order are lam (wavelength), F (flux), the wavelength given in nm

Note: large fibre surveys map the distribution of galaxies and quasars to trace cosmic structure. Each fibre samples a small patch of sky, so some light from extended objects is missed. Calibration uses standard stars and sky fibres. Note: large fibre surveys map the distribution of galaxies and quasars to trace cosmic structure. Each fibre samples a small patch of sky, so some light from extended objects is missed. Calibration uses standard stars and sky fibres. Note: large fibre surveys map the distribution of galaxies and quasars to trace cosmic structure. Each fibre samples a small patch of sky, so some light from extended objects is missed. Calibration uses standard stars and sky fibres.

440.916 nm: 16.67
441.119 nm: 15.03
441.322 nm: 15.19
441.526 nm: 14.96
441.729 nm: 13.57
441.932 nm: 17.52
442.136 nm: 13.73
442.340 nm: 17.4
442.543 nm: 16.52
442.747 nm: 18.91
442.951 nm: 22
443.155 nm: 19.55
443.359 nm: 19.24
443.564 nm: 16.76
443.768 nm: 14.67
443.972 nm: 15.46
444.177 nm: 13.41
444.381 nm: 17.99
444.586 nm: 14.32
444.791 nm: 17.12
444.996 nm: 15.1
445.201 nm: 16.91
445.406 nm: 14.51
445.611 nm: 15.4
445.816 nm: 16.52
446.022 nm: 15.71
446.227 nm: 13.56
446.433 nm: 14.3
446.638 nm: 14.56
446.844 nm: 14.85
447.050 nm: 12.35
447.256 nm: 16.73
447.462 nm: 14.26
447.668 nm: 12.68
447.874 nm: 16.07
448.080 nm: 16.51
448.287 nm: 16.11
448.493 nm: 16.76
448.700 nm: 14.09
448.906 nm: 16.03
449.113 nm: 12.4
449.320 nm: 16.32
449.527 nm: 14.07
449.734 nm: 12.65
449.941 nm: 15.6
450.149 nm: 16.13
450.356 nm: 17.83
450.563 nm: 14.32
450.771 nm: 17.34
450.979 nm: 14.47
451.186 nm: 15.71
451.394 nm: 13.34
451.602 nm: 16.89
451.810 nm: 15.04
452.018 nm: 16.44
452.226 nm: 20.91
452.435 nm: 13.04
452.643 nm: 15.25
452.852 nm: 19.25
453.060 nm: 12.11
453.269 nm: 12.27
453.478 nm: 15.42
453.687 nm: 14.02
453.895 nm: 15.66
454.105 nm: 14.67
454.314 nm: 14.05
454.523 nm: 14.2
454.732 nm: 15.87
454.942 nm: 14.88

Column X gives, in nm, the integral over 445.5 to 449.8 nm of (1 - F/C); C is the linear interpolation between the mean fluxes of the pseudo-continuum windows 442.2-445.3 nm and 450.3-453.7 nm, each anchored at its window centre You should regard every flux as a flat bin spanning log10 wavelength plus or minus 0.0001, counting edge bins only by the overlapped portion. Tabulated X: 0.37 nm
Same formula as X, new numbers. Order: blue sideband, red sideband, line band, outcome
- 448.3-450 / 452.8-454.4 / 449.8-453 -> -0.29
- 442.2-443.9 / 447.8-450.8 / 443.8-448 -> 0.43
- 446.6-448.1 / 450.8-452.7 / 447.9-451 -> -0.05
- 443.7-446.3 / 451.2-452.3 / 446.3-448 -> 0.14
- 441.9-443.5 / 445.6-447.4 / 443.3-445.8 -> 0.10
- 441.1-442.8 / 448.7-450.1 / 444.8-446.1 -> -0.05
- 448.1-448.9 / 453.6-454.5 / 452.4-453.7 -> 0.02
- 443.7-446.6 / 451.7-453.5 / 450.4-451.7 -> 0.00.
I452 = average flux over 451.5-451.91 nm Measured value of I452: 16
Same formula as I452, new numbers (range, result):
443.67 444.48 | 15.4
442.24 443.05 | 18.7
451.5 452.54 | 16.5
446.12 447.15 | 13.9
